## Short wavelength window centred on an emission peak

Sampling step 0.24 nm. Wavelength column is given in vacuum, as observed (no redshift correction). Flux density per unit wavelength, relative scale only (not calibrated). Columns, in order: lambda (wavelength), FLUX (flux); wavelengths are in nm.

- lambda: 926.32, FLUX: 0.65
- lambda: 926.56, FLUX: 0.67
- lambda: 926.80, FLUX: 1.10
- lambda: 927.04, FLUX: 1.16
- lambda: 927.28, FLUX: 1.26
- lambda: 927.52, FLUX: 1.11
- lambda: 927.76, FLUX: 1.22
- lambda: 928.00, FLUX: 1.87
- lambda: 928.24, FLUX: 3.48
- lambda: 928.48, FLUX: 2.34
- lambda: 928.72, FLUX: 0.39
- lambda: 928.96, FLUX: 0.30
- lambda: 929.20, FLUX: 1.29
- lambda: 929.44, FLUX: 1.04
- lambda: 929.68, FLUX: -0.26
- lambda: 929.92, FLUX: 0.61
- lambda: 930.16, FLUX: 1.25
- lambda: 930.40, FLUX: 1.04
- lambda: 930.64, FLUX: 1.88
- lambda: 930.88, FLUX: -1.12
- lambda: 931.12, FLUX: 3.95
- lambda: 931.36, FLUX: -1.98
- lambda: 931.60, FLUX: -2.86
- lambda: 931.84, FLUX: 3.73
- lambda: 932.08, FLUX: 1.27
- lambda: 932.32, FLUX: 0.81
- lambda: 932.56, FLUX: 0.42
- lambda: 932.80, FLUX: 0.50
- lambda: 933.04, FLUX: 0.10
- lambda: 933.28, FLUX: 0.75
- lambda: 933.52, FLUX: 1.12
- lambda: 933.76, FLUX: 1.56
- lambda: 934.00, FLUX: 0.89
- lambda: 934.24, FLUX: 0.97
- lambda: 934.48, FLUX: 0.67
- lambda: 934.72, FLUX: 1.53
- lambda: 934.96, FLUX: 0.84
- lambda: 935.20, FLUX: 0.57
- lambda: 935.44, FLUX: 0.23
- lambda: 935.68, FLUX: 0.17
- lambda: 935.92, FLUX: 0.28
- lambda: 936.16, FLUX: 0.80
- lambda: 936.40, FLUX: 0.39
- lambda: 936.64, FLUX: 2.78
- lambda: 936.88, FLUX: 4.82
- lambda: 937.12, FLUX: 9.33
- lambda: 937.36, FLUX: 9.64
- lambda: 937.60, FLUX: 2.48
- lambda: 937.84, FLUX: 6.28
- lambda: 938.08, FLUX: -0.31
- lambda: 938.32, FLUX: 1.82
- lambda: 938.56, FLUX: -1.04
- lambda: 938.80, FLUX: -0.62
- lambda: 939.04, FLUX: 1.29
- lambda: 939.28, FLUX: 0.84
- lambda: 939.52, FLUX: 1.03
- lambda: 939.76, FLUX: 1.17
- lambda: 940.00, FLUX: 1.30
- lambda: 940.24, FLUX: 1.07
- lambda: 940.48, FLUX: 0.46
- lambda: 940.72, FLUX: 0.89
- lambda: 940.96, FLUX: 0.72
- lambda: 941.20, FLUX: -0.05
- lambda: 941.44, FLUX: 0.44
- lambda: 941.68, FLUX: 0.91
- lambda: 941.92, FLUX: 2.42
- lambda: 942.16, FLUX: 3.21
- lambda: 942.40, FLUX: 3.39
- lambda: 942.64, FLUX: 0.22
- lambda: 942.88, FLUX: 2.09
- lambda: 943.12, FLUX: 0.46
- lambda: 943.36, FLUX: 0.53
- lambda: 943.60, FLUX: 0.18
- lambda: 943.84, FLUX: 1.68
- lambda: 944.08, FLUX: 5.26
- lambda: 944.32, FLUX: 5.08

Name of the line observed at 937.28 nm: [O III] 5007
